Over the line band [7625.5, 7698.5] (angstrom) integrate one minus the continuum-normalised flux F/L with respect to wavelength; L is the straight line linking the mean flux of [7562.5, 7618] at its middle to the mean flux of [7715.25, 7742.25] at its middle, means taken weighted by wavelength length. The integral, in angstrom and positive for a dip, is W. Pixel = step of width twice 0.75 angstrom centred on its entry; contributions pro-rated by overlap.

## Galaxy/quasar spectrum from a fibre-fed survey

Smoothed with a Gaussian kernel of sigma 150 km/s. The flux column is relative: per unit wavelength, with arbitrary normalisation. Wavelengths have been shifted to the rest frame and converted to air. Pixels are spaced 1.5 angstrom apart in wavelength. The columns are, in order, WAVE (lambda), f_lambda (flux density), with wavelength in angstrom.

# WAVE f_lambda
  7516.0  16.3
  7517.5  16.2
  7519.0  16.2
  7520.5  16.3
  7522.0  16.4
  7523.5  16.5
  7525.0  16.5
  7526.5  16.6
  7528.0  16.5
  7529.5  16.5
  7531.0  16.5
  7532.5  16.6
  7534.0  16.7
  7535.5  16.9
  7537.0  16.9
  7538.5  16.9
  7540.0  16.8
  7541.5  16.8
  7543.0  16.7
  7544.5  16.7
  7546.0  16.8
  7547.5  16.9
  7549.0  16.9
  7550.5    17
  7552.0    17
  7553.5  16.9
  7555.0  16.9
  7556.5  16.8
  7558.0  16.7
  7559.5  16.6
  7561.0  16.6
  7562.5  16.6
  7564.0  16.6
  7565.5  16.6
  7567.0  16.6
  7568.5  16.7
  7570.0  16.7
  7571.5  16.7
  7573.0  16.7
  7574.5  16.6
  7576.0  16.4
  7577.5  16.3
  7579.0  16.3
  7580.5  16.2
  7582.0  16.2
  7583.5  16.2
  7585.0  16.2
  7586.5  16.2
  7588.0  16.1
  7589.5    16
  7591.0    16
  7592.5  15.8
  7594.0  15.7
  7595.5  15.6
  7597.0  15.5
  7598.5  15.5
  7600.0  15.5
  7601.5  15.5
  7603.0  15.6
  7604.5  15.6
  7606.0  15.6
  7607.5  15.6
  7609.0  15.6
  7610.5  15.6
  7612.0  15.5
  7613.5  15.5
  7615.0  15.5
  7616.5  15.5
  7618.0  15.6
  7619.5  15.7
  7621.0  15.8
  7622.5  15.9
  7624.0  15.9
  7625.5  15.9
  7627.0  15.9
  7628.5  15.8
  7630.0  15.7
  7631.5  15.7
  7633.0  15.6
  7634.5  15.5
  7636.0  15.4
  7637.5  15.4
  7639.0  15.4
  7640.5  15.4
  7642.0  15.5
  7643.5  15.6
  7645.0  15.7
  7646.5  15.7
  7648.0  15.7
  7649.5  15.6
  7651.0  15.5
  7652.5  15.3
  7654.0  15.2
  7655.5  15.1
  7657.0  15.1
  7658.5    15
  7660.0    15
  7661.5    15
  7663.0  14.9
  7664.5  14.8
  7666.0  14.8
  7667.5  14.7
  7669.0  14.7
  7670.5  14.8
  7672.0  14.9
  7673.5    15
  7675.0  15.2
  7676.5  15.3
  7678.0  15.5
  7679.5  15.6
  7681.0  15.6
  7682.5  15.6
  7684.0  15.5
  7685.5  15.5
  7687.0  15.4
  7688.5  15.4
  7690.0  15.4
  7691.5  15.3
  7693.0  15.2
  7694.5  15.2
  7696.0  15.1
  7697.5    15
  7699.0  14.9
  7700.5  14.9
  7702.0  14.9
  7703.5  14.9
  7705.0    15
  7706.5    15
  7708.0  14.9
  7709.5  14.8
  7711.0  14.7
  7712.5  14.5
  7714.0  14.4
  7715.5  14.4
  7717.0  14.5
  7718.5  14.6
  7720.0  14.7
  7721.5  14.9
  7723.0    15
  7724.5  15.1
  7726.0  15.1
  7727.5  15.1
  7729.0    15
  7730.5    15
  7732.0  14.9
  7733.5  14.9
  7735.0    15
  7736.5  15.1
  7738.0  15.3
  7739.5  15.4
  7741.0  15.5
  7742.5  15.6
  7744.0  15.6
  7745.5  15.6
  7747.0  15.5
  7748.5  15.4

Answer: 0.7 angstrom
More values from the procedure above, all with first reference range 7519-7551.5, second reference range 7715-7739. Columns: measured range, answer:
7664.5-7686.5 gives 0.3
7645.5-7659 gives 0.2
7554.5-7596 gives -0.2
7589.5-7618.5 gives 0.8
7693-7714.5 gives 0.4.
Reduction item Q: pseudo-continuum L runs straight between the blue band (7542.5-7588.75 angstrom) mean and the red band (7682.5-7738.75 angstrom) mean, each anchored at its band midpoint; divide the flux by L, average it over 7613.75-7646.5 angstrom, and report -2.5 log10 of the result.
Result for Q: 0.02 mag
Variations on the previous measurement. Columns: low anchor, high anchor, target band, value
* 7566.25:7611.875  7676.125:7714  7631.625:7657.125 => 0.007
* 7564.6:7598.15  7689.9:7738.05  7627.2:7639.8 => 0.010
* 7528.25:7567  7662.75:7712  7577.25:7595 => 0.014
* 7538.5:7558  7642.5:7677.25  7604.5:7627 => 0.011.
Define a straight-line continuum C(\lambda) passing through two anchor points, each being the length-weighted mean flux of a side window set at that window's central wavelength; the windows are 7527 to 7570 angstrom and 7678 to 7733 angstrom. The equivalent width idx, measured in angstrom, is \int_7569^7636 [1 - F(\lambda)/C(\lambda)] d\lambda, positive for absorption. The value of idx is 1.2 angstrom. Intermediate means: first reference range 16.7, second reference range 15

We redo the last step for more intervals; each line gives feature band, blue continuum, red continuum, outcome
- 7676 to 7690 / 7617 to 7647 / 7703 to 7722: -0.4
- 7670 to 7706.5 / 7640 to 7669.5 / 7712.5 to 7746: -0.2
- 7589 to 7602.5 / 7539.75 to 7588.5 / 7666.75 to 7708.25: 0.5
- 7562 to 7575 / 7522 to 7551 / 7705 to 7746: -0.2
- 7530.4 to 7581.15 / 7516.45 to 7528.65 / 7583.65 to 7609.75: -1.9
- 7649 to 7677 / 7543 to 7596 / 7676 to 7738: 0.8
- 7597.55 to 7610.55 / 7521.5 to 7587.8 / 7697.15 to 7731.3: 0.4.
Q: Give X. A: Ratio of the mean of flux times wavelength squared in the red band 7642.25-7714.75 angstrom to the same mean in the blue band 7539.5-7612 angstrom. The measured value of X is 1.0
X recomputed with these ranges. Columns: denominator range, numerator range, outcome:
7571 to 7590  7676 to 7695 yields 0.97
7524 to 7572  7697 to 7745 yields 0.94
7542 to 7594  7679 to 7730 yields 0.94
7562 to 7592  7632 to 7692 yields 0.95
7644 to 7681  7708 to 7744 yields 1.00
